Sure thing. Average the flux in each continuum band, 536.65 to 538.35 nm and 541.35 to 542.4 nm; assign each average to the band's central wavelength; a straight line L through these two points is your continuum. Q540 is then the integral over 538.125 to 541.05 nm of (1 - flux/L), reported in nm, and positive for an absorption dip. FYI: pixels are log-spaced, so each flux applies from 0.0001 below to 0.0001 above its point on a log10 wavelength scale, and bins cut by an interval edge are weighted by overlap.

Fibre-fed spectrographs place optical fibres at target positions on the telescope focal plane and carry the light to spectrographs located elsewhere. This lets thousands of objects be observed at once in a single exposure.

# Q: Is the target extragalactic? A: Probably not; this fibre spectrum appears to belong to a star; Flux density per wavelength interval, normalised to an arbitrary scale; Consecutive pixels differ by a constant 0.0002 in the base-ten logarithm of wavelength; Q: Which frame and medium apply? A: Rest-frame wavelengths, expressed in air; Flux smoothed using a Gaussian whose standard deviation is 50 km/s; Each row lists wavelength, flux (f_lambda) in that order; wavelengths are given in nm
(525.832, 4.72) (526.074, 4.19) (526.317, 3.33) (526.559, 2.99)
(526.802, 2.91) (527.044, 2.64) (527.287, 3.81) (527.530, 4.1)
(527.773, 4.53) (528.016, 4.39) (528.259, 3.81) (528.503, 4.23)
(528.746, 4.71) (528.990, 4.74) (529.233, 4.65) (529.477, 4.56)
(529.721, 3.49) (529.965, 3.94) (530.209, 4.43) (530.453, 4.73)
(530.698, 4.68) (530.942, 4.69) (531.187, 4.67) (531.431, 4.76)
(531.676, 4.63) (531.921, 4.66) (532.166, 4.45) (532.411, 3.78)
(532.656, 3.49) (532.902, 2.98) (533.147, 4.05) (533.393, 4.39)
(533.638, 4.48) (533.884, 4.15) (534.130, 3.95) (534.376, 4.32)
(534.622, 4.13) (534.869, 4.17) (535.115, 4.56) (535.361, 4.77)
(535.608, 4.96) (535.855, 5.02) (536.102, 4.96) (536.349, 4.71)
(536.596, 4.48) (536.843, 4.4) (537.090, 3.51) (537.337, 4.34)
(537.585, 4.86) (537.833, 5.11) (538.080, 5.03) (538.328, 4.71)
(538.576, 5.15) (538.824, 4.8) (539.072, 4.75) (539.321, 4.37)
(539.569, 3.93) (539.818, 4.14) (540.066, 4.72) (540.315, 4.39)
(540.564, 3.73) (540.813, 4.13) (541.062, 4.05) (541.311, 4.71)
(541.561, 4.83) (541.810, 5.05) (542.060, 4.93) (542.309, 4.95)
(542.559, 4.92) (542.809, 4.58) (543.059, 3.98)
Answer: 0.18 nm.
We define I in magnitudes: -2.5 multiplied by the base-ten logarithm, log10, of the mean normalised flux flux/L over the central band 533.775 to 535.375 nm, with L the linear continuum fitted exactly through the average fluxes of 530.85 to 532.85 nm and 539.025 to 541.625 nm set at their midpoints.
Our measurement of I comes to 0.02 mag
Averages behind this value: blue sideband 4.34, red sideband 4.32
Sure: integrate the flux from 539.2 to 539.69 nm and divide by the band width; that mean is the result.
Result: 4.15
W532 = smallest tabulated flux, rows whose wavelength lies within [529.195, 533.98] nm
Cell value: 2.98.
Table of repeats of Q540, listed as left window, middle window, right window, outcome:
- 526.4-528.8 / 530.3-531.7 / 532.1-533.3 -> -0.353 nm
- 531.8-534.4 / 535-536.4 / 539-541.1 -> -0.242 nm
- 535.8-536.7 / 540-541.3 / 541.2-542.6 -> 0.173 nm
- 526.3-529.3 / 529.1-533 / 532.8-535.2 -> -0.264 nm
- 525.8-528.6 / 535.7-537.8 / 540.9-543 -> -0.088 nm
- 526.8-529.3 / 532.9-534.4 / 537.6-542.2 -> 0.074 nm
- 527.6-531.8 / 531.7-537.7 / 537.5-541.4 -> 0.227 nm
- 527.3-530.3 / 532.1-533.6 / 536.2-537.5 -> 0.150 nm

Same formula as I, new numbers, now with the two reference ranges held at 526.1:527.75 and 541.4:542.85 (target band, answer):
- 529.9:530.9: -0.194 mag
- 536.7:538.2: -0.025 mag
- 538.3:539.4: -0.047 mag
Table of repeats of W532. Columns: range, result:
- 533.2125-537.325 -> 3.51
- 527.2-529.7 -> 3.81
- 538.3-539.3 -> 4.71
